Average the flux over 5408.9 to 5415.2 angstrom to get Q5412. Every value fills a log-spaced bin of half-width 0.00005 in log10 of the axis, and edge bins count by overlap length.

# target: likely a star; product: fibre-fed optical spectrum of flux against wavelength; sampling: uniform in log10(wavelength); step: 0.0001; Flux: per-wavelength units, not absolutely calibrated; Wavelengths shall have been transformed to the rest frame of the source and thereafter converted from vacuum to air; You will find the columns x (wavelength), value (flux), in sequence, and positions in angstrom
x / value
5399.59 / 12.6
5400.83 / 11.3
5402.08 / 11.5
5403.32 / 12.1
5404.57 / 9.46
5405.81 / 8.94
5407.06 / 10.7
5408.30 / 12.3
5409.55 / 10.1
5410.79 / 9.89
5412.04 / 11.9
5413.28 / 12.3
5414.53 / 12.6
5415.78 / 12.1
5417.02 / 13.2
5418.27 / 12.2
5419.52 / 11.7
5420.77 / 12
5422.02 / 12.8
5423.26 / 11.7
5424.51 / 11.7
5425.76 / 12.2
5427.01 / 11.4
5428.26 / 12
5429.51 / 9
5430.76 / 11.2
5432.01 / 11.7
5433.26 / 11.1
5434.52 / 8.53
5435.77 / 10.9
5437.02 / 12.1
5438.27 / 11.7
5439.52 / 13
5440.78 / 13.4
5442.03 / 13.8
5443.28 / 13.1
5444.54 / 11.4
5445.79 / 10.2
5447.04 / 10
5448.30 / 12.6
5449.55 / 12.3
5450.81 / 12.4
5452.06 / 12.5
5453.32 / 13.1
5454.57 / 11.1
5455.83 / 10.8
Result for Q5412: 11.4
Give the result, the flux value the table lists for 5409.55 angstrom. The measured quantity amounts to 10.1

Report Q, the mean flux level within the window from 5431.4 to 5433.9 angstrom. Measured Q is 11.4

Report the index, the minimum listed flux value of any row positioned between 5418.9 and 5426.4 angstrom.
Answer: 11.7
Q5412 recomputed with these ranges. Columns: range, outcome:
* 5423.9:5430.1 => 11.3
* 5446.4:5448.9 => 11.3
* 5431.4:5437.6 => 10.8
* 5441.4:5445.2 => 12.8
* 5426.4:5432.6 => 11.1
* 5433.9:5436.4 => 9.74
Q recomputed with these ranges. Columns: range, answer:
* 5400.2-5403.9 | 11.6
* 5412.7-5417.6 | 12.5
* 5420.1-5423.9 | 12.2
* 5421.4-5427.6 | 12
